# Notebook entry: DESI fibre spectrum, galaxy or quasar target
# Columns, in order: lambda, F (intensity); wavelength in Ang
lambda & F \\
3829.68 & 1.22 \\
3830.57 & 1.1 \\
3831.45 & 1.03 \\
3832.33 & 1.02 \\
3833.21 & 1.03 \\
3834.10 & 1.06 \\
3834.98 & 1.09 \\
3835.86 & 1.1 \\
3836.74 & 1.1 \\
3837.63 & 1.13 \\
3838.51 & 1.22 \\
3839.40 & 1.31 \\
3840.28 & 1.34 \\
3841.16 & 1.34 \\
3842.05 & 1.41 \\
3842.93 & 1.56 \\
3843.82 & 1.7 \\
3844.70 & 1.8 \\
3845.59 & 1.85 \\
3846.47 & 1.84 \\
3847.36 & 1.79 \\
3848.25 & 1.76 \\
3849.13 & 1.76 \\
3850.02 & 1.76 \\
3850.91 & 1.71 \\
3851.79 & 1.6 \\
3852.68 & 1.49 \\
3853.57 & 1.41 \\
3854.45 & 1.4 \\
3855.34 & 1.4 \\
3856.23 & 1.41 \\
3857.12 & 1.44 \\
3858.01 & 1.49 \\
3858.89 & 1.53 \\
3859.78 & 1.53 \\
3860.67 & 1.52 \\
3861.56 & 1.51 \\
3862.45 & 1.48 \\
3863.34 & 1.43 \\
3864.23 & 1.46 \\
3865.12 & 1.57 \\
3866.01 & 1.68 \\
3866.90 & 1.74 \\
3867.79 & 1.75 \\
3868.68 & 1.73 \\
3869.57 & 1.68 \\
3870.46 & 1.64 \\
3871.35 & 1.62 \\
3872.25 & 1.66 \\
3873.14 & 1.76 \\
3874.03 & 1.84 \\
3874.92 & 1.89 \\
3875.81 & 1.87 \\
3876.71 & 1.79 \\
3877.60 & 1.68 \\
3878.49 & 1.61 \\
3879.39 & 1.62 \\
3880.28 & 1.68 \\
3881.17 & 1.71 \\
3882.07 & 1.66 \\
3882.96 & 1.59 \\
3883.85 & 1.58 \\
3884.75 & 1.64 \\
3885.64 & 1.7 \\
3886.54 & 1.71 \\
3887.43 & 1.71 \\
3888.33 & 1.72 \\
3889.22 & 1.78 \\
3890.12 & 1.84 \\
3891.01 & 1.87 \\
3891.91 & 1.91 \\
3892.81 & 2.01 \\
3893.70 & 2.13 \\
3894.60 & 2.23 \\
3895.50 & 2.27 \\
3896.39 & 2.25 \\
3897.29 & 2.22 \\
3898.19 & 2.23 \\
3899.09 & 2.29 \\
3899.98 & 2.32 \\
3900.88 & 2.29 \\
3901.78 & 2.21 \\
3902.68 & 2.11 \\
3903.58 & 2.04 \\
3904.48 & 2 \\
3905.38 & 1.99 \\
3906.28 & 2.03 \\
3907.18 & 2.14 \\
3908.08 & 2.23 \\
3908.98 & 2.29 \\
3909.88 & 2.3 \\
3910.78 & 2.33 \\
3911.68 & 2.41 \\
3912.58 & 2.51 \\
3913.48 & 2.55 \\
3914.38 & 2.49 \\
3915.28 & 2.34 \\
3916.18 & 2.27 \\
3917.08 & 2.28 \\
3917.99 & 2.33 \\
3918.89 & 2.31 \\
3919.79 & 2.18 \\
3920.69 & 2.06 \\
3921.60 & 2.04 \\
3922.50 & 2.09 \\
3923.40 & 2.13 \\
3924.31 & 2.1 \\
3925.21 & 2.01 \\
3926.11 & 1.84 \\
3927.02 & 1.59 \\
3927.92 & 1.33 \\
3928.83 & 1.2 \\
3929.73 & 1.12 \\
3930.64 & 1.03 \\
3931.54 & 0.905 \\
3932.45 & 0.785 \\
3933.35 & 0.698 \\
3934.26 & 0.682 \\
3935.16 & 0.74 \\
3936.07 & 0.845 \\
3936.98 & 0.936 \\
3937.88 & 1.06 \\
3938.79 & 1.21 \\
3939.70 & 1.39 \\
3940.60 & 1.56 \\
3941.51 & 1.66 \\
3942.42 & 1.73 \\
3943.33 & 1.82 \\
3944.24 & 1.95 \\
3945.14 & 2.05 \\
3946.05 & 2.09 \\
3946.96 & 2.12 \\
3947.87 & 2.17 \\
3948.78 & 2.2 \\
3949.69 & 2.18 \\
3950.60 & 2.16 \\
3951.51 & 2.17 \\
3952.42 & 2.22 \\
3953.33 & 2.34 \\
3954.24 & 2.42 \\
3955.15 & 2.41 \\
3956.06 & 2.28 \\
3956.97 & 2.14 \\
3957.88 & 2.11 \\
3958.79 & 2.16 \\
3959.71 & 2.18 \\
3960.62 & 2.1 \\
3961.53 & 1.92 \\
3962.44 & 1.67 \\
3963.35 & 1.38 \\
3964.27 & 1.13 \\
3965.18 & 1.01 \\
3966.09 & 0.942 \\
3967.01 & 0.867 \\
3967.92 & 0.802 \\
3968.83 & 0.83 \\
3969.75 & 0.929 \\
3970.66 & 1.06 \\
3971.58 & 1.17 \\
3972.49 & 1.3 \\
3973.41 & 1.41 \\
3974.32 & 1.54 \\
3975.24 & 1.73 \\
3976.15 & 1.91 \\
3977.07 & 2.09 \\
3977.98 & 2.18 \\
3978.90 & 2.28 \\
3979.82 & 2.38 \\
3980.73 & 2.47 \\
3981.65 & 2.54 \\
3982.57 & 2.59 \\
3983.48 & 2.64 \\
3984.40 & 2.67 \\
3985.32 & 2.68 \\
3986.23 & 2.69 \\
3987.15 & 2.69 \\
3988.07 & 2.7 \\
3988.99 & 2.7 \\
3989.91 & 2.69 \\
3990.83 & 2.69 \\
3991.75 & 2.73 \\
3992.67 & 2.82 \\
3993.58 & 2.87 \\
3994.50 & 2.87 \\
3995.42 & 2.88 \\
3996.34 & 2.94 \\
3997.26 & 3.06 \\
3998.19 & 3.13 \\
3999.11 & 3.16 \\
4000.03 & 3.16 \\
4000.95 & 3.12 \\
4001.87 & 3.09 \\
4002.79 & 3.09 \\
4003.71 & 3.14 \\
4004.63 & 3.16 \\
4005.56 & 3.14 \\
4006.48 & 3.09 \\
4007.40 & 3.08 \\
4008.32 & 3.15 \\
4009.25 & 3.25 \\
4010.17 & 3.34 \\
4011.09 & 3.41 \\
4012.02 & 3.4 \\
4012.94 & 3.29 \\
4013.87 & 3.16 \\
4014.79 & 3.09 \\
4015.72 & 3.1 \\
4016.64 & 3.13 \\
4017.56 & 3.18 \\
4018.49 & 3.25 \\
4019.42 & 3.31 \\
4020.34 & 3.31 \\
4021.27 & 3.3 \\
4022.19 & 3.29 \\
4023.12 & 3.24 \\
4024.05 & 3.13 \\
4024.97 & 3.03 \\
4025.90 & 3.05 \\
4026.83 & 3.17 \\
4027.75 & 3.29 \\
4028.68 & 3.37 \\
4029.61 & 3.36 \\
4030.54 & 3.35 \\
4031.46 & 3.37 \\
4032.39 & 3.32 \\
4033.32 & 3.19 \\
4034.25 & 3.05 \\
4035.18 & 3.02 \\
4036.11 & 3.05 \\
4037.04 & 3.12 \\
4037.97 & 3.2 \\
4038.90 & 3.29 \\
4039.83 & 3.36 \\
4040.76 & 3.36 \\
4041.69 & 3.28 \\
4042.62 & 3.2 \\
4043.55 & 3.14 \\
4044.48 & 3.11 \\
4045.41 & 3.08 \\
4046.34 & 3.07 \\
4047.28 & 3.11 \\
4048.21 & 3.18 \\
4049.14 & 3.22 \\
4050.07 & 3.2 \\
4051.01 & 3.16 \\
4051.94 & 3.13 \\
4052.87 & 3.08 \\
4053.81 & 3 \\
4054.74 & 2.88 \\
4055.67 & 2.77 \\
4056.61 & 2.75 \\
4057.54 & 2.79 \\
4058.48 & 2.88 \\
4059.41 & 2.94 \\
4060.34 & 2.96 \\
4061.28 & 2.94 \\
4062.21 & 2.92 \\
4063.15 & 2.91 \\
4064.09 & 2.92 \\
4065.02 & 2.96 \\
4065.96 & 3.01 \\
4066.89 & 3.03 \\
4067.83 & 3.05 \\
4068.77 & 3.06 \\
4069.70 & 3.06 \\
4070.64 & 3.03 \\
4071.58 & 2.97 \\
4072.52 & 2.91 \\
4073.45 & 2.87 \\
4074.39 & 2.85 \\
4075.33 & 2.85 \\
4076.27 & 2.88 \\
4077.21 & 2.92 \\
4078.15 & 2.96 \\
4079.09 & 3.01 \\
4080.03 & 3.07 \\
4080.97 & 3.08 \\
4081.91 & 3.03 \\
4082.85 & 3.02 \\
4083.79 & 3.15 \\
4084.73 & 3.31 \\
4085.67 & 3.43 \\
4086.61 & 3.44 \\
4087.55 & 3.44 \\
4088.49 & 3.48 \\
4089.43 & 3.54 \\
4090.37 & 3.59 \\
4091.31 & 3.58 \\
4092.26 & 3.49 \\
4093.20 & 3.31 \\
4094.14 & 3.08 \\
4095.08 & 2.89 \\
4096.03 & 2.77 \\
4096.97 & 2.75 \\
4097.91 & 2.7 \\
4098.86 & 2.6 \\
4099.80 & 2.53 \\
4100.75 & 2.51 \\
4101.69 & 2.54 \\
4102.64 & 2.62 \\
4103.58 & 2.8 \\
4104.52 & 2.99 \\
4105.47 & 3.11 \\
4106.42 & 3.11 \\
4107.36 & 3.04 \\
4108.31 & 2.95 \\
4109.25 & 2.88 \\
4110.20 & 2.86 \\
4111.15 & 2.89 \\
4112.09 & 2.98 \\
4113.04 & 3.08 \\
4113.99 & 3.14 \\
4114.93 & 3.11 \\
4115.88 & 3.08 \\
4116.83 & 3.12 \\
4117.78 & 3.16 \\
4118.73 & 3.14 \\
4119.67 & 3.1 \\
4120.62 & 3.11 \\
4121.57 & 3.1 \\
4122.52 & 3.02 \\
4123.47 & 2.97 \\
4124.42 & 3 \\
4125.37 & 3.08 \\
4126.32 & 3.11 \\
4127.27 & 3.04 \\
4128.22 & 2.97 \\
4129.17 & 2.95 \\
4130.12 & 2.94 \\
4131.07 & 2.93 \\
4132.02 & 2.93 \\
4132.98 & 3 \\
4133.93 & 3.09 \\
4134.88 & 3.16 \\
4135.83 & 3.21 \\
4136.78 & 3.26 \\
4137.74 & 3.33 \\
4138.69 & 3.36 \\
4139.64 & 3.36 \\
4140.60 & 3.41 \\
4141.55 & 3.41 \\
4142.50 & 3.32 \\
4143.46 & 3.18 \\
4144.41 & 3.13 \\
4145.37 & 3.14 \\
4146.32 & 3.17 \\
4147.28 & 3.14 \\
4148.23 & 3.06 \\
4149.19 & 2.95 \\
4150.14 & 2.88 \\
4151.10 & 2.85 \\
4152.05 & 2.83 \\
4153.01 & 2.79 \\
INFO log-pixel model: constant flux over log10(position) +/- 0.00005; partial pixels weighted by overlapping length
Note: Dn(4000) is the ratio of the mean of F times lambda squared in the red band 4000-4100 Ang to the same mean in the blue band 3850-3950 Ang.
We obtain 1.89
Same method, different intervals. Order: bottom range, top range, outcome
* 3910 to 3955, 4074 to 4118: 1.81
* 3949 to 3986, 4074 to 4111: 1.71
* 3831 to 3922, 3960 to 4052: 1.64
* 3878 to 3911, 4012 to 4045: 1.74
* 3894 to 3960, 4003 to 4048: 1.74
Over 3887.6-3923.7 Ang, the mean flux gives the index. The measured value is 2.17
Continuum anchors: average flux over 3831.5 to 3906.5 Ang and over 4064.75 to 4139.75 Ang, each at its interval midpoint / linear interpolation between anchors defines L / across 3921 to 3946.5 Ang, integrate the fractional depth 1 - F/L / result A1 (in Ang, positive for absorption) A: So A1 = 7.51 Ang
